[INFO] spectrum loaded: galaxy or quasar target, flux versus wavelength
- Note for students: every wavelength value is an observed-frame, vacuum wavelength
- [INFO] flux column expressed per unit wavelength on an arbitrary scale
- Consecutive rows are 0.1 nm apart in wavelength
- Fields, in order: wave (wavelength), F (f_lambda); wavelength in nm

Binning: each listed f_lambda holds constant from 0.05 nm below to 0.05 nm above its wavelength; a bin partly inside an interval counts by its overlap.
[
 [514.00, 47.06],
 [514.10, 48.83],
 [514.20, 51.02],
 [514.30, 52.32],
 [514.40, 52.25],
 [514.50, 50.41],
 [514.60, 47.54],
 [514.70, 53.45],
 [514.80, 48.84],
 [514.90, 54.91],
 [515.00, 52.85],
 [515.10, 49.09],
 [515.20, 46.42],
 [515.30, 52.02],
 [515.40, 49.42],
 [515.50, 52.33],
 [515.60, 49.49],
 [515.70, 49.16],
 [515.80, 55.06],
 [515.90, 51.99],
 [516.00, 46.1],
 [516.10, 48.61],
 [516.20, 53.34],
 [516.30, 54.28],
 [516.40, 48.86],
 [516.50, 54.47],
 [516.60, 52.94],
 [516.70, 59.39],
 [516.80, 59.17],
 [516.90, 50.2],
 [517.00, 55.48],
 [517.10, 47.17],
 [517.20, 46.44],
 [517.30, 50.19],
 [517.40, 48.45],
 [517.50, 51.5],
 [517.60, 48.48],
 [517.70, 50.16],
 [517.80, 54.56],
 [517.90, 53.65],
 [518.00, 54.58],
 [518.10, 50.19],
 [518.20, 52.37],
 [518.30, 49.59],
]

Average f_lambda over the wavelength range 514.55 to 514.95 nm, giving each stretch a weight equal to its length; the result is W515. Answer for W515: 51.2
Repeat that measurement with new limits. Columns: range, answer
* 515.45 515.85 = 51.5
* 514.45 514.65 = 49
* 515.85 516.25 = 50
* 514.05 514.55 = 51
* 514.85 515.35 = 51.1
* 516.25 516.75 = 54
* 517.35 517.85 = 50.6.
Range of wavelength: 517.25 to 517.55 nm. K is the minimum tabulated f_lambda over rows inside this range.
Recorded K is 48.45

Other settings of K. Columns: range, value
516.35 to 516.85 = 48.86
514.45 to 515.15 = 47.54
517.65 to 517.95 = 50.16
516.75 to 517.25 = 46.44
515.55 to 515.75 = 49.16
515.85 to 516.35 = 46.1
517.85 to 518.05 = 53.65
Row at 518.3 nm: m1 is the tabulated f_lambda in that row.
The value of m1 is 49.59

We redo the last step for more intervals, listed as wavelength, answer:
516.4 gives 48.86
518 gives 54.58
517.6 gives 48.48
